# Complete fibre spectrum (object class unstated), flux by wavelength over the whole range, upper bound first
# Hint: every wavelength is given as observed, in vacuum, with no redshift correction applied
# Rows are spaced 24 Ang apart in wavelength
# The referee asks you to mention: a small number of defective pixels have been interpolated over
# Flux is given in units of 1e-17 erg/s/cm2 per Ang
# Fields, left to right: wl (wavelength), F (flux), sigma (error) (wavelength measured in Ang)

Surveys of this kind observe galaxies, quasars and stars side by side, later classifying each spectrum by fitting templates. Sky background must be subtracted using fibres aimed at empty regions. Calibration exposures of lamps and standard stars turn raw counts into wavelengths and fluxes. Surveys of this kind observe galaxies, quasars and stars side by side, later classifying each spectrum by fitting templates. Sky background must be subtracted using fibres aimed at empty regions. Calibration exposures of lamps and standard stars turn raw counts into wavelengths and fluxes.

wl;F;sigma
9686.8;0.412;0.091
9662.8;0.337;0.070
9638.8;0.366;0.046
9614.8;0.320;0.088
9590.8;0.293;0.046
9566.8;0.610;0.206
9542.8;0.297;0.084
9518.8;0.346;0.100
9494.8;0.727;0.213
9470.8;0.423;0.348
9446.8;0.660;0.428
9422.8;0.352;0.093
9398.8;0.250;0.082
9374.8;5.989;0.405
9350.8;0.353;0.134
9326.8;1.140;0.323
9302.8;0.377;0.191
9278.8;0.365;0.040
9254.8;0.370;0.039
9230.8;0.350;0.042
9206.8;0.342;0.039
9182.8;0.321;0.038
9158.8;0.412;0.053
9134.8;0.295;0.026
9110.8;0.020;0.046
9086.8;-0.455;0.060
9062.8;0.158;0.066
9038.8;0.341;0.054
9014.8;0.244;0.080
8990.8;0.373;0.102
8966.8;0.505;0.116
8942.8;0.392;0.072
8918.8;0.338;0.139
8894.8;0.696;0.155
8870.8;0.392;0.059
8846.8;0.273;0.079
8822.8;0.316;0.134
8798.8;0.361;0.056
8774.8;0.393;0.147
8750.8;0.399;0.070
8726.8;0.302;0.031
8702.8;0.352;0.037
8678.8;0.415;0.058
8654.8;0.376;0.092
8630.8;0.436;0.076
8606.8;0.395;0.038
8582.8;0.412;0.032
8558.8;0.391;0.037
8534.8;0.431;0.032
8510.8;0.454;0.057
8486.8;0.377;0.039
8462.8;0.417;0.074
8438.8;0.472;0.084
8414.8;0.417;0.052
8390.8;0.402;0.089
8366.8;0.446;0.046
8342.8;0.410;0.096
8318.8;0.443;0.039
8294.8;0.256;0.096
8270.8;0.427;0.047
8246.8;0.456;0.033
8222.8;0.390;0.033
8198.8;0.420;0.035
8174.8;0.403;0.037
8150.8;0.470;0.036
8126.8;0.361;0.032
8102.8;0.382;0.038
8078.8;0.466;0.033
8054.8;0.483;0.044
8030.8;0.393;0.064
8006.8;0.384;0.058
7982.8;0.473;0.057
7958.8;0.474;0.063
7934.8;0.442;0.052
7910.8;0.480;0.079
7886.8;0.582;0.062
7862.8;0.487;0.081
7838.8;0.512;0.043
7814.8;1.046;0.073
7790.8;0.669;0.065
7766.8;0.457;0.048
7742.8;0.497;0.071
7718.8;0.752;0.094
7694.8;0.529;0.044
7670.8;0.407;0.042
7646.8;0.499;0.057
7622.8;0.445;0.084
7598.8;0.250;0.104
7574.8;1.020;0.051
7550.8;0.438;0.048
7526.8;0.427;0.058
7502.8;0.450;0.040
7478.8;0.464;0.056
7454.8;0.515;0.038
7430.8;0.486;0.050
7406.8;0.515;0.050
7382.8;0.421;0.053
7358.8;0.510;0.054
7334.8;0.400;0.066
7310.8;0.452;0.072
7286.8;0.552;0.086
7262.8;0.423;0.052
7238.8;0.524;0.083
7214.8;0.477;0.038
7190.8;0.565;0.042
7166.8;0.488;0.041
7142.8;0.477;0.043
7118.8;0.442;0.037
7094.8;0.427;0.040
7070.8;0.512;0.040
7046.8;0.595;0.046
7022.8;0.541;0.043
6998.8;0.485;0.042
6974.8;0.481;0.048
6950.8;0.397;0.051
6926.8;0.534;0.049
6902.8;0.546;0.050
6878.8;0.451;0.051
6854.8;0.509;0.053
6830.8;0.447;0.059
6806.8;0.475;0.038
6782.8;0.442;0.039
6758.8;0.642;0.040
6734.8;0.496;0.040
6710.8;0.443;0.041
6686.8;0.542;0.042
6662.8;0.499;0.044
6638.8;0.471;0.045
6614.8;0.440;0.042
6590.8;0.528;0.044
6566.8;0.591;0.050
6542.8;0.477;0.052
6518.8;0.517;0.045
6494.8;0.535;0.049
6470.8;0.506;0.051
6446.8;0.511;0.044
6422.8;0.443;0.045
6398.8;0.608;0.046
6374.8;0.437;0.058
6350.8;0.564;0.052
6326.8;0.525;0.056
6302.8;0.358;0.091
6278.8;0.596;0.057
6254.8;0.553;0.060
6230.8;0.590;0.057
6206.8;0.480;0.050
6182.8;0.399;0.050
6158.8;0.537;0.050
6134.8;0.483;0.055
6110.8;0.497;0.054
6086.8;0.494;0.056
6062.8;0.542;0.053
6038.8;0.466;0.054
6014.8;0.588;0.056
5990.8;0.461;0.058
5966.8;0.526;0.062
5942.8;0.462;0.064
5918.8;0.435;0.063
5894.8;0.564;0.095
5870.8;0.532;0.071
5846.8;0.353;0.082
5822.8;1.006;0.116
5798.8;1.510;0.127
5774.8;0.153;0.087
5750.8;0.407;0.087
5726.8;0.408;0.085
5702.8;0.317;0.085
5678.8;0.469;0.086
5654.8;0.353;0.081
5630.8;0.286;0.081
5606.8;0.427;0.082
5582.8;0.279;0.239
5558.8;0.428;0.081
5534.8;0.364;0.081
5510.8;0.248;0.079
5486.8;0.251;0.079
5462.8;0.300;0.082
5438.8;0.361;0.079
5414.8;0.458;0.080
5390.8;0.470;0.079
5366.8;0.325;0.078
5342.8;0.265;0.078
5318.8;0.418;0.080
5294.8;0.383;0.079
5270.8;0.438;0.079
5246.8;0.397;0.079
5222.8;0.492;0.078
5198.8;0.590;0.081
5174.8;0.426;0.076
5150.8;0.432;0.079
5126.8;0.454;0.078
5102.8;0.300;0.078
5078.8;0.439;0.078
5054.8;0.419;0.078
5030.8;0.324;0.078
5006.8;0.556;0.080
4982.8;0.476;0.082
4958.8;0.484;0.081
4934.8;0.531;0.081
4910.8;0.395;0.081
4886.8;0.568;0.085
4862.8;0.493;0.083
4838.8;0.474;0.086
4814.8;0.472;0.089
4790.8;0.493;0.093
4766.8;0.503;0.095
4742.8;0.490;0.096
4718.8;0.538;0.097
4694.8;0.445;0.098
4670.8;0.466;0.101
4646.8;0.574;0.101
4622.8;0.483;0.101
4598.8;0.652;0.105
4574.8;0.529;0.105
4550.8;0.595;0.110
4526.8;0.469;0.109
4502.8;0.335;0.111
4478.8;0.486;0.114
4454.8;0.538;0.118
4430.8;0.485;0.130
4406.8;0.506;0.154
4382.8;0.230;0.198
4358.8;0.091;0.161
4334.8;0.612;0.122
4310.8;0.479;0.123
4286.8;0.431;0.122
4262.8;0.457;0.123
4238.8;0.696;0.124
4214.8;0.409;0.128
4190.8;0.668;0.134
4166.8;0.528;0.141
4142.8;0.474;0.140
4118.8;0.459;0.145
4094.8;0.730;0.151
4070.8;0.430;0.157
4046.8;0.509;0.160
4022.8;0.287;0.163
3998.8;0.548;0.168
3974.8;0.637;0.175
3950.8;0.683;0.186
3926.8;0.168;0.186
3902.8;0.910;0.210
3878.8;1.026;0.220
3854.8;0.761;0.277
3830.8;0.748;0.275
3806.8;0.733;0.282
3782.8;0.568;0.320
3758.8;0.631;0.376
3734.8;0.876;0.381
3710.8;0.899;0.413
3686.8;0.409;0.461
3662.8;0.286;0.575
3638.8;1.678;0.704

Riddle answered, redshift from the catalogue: 0.56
